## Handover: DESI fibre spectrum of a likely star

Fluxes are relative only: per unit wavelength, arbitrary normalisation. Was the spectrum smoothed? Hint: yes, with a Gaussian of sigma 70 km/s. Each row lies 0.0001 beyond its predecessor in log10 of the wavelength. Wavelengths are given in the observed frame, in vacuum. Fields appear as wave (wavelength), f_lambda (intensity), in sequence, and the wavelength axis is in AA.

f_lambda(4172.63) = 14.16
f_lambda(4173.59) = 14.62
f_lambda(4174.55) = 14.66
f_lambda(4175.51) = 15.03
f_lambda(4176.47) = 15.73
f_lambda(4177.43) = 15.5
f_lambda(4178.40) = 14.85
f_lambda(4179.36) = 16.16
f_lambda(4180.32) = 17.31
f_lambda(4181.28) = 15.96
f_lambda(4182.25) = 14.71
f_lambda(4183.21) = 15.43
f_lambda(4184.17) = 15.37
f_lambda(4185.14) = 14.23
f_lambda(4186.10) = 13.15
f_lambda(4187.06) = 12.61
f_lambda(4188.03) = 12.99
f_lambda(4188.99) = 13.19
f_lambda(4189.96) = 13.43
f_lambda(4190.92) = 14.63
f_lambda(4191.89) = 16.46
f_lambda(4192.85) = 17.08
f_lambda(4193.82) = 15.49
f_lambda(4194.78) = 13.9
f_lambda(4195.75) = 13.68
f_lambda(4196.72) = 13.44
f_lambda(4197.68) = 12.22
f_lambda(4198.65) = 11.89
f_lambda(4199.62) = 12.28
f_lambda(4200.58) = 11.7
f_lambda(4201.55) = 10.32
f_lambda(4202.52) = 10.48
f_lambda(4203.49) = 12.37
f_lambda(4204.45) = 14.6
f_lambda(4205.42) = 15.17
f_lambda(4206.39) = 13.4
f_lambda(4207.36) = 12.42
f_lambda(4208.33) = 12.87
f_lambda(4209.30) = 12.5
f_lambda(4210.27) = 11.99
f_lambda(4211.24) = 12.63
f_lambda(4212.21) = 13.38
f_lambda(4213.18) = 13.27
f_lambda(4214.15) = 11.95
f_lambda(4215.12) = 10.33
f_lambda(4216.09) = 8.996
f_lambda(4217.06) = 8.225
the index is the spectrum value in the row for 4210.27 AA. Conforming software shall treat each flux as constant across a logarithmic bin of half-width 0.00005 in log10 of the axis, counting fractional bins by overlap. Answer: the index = 11.99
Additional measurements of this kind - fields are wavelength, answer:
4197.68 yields 12.22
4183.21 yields 15.43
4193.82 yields 15.49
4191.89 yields 16.46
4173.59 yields 14.62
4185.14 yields 14.23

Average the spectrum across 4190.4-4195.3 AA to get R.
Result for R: 15.5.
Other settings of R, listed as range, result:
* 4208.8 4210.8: 12.2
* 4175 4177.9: 15.4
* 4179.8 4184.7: 15.7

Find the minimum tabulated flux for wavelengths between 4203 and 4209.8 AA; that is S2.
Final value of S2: 12.37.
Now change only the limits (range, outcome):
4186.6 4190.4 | 12.61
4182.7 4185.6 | 14.23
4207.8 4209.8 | 12.5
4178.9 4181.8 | 15.96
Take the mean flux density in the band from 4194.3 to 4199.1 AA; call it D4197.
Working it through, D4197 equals 13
